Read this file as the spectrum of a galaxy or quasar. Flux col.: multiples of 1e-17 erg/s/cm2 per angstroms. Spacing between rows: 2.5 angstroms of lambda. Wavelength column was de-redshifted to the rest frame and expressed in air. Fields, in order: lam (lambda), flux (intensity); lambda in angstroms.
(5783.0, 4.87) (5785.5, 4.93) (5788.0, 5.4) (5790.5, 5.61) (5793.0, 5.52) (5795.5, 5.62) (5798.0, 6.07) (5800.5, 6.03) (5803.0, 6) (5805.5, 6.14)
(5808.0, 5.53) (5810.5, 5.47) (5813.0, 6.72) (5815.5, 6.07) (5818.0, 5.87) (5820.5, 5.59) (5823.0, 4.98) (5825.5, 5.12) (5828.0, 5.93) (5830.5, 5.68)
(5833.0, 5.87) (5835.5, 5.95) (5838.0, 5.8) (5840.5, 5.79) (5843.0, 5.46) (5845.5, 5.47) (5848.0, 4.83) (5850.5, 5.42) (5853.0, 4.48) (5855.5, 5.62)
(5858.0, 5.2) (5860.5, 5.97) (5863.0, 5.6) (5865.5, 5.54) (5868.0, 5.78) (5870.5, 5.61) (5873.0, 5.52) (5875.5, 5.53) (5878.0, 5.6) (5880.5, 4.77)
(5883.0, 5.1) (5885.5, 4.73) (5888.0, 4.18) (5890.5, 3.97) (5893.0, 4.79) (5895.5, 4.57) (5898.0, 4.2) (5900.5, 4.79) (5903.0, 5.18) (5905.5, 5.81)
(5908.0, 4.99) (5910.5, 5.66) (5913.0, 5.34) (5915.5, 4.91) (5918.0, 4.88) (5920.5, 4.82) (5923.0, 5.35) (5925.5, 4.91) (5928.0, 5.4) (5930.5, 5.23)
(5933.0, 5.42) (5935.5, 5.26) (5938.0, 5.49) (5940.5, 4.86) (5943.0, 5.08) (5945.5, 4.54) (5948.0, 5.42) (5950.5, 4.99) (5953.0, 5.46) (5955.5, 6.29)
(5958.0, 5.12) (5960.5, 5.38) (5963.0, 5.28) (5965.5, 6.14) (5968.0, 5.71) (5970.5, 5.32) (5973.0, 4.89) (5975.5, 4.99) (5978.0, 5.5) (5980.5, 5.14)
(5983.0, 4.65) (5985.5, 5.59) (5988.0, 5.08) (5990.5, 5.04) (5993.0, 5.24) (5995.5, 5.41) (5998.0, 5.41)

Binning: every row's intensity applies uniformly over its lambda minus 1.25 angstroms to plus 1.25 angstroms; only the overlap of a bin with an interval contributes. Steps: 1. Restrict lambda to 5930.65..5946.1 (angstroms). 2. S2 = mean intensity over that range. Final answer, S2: 5.14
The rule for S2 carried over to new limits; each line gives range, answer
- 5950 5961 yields 5.48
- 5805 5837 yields 5.75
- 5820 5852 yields 5.52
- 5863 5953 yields 5.1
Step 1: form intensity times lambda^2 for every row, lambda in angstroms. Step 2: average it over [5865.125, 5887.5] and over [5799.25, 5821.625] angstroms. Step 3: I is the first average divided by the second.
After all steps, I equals 0.9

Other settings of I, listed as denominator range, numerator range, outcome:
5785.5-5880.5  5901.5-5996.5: 0.97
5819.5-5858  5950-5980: 1.04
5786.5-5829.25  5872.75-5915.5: 0.89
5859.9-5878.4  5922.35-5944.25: 0.95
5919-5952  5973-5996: 1.02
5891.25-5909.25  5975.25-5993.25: 1.09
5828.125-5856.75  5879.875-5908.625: 0.88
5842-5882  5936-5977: 1.02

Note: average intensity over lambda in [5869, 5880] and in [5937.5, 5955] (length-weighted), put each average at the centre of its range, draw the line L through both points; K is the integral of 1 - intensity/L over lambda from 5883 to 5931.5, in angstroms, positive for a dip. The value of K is 3.7 angstroms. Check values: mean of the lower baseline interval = 5.52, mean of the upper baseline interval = 5.15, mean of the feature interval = 4.93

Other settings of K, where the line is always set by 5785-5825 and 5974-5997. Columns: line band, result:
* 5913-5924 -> 0.7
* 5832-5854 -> 0.6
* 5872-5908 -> 3.7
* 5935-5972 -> -0.5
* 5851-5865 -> 0.5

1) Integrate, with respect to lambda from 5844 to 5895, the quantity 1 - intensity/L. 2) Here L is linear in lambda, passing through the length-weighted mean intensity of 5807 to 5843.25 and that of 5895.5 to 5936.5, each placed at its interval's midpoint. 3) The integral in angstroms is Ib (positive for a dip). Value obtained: 2.4 angstroms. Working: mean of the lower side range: 5.73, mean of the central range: 5.18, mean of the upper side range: 5.12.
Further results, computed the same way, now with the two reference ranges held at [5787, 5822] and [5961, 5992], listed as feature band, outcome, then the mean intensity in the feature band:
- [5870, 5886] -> 0.92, 5.27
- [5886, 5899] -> 2.77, 4.37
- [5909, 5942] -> 1.52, 5.19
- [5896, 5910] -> 1.29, 5.01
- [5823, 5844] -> 0.28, 5.66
